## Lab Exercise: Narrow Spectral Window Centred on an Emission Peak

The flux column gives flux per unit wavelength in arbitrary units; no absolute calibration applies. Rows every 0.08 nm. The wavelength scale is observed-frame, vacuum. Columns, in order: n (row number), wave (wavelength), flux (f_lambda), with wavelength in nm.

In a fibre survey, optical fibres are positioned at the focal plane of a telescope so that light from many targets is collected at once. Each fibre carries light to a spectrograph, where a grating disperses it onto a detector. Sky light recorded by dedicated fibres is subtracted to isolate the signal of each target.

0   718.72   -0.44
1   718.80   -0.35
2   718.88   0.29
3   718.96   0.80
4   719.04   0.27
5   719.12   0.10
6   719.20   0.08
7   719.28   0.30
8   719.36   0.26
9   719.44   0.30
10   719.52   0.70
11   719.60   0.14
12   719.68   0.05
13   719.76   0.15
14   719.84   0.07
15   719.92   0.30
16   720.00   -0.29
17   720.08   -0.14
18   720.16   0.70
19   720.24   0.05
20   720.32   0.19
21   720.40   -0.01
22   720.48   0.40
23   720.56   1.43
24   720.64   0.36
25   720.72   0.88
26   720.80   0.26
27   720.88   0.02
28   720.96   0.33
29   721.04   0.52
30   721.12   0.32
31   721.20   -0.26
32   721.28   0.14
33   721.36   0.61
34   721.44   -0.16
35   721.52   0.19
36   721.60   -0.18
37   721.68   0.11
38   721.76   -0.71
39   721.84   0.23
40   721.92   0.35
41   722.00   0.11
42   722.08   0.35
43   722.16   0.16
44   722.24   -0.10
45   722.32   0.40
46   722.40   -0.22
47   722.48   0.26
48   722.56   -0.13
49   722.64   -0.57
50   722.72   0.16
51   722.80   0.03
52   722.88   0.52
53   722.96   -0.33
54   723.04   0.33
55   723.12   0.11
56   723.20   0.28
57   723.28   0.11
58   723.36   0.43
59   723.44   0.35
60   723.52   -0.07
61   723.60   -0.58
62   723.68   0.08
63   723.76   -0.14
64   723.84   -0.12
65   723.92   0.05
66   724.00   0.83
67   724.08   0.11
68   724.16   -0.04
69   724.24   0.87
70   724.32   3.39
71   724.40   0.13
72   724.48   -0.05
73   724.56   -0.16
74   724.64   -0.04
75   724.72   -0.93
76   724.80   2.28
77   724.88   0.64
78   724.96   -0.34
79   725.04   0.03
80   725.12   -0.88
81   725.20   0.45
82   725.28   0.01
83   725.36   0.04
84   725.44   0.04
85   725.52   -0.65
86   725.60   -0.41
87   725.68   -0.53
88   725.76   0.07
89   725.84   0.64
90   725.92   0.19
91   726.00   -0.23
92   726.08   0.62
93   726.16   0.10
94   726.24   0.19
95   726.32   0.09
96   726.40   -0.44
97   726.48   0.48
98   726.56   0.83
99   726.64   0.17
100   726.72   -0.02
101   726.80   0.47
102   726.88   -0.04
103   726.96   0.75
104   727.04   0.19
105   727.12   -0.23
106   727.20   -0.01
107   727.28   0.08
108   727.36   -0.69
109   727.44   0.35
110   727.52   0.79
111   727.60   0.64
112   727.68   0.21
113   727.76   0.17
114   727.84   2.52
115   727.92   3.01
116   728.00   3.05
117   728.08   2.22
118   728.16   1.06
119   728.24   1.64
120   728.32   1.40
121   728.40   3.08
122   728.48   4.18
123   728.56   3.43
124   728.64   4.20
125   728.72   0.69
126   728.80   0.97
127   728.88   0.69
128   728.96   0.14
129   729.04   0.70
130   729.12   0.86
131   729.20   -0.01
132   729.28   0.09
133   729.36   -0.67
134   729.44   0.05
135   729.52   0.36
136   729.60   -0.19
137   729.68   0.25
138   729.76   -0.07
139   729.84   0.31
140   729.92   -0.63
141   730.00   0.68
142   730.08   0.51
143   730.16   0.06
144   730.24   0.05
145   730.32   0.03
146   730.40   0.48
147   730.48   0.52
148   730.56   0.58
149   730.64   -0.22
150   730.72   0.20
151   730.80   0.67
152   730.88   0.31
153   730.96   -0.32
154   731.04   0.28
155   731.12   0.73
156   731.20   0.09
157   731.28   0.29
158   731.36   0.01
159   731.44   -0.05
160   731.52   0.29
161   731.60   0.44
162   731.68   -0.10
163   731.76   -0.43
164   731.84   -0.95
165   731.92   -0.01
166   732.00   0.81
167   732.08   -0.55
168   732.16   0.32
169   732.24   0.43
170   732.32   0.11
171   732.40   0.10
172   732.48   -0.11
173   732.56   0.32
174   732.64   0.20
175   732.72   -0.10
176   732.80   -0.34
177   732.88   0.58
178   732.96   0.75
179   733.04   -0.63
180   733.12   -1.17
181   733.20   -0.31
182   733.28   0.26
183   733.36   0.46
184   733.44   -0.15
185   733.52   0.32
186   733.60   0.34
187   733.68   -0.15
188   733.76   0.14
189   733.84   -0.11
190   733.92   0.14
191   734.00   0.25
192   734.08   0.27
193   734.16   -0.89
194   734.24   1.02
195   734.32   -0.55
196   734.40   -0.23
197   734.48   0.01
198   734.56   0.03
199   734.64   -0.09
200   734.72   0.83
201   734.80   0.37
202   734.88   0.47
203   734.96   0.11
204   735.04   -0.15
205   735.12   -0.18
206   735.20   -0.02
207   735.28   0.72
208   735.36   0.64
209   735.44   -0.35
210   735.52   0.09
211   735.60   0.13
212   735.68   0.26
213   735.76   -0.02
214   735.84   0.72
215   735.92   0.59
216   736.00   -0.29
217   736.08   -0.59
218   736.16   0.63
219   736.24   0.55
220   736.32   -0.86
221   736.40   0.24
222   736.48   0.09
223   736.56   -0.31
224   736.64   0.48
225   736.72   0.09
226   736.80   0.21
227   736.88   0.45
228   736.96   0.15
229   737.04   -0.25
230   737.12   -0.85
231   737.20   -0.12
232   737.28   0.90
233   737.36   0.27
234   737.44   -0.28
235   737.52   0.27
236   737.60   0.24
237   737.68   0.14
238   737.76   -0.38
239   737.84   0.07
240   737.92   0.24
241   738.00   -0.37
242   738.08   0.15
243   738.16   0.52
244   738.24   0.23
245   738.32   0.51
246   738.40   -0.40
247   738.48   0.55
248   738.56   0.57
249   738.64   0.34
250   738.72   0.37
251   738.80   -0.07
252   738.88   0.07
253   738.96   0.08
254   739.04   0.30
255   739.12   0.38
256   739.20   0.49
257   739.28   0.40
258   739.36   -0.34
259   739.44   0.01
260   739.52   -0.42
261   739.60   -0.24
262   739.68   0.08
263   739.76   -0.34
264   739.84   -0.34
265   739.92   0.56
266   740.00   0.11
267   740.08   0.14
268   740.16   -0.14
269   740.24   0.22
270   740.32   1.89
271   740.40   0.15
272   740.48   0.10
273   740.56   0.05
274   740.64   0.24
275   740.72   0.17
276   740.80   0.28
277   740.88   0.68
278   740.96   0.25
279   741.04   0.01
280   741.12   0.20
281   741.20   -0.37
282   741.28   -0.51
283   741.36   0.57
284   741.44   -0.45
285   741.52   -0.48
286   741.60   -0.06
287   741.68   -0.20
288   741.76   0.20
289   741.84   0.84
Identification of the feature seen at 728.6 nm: [O II] 3727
